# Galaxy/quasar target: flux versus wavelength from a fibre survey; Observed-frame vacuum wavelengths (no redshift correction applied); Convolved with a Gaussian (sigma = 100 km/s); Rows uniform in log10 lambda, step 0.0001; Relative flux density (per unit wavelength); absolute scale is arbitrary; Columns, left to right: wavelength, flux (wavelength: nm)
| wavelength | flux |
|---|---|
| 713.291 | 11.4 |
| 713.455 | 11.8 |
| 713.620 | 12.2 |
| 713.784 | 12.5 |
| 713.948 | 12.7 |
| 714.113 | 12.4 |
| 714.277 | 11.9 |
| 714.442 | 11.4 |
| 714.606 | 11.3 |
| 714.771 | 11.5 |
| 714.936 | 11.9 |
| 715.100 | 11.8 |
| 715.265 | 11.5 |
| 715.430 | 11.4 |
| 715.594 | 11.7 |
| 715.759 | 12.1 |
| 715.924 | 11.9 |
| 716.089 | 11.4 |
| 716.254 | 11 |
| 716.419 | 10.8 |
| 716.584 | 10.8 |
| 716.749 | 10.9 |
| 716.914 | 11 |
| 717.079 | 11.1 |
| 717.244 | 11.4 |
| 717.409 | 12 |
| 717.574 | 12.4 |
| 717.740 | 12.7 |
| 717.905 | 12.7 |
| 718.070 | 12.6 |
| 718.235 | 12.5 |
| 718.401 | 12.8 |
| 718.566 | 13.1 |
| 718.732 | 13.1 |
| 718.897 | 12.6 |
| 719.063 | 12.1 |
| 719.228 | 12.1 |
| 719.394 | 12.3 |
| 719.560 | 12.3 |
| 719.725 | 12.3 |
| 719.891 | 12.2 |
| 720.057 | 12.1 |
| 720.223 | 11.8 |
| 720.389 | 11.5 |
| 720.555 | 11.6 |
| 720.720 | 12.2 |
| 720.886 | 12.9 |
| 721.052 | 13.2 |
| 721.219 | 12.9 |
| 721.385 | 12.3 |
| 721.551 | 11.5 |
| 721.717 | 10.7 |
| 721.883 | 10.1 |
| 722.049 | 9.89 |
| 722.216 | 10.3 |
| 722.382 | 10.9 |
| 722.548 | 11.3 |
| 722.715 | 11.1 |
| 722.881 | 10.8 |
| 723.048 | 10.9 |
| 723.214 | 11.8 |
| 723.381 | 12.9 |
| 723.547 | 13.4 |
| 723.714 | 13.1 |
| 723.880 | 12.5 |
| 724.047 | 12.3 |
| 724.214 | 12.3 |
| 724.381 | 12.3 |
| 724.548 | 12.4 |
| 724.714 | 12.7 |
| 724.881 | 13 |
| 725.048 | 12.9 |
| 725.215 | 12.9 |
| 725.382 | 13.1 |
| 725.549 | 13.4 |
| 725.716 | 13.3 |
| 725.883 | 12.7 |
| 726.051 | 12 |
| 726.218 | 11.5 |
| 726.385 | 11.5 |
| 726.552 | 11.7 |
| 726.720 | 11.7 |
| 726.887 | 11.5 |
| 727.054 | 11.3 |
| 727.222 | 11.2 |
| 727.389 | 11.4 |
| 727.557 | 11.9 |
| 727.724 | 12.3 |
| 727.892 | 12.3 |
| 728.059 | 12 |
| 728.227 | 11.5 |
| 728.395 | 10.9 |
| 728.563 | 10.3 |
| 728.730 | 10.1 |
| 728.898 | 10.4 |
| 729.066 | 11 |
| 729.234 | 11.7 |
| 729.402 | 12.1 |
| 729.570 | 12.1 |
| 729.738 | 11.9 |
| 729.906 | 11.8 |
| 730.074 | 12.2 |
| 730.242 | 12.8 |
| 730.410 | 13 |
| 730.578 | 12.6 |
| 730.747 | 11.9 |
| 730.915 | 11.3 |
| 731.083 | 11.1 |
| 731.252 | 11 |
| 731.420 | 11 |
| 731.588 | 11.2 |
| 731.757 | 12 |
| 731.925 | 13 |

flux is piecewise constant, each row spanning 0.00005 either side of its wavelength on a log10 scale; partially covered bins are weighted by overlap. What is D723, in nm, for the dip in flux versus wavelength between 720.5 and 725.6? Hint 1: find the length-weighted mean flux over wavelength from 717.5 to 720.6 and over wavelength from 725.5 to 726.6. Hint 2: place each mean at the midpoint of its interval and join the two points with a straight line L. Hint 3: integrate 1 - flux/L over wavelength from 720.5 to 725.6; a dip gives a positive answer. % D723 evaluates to 0.11 nm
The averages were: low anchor 12.4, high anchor 12.3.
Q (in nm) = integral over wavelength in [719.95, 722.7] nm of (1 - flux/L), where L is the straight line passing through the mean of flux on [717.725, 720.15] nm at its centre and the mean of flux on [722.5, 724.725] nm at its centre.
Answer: 0.17 nm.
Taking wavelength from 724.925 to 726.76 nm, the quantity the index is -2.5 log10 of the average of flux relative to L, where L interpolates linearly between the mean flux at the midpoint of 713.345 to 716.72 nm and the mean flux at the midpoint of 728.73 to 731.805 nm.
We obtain -0.07 mag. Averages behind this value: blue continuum 11.7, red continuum 11.7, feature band 12.5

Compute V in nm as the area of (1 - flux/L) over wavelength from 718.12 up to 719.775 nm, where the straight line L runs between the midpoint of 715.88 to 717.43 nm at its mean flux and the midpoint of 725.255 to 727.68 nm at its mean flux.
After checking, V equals -0.166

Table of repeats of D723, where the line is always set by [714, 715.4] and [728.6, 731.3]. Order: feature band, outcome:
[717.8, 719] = -0.11 nm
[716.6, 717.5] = 0.03 nm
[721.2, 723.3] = 0.11 nm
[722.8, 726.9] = -0.24 nm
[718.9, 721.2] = -0.10 nm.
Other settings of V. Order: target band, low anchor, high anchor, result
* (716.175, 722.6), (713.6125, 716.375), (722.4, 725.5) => 0.10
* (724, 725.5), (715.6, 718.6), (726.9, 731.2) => -0.13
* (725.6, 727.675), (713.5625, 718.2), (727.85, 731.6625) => -0.04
